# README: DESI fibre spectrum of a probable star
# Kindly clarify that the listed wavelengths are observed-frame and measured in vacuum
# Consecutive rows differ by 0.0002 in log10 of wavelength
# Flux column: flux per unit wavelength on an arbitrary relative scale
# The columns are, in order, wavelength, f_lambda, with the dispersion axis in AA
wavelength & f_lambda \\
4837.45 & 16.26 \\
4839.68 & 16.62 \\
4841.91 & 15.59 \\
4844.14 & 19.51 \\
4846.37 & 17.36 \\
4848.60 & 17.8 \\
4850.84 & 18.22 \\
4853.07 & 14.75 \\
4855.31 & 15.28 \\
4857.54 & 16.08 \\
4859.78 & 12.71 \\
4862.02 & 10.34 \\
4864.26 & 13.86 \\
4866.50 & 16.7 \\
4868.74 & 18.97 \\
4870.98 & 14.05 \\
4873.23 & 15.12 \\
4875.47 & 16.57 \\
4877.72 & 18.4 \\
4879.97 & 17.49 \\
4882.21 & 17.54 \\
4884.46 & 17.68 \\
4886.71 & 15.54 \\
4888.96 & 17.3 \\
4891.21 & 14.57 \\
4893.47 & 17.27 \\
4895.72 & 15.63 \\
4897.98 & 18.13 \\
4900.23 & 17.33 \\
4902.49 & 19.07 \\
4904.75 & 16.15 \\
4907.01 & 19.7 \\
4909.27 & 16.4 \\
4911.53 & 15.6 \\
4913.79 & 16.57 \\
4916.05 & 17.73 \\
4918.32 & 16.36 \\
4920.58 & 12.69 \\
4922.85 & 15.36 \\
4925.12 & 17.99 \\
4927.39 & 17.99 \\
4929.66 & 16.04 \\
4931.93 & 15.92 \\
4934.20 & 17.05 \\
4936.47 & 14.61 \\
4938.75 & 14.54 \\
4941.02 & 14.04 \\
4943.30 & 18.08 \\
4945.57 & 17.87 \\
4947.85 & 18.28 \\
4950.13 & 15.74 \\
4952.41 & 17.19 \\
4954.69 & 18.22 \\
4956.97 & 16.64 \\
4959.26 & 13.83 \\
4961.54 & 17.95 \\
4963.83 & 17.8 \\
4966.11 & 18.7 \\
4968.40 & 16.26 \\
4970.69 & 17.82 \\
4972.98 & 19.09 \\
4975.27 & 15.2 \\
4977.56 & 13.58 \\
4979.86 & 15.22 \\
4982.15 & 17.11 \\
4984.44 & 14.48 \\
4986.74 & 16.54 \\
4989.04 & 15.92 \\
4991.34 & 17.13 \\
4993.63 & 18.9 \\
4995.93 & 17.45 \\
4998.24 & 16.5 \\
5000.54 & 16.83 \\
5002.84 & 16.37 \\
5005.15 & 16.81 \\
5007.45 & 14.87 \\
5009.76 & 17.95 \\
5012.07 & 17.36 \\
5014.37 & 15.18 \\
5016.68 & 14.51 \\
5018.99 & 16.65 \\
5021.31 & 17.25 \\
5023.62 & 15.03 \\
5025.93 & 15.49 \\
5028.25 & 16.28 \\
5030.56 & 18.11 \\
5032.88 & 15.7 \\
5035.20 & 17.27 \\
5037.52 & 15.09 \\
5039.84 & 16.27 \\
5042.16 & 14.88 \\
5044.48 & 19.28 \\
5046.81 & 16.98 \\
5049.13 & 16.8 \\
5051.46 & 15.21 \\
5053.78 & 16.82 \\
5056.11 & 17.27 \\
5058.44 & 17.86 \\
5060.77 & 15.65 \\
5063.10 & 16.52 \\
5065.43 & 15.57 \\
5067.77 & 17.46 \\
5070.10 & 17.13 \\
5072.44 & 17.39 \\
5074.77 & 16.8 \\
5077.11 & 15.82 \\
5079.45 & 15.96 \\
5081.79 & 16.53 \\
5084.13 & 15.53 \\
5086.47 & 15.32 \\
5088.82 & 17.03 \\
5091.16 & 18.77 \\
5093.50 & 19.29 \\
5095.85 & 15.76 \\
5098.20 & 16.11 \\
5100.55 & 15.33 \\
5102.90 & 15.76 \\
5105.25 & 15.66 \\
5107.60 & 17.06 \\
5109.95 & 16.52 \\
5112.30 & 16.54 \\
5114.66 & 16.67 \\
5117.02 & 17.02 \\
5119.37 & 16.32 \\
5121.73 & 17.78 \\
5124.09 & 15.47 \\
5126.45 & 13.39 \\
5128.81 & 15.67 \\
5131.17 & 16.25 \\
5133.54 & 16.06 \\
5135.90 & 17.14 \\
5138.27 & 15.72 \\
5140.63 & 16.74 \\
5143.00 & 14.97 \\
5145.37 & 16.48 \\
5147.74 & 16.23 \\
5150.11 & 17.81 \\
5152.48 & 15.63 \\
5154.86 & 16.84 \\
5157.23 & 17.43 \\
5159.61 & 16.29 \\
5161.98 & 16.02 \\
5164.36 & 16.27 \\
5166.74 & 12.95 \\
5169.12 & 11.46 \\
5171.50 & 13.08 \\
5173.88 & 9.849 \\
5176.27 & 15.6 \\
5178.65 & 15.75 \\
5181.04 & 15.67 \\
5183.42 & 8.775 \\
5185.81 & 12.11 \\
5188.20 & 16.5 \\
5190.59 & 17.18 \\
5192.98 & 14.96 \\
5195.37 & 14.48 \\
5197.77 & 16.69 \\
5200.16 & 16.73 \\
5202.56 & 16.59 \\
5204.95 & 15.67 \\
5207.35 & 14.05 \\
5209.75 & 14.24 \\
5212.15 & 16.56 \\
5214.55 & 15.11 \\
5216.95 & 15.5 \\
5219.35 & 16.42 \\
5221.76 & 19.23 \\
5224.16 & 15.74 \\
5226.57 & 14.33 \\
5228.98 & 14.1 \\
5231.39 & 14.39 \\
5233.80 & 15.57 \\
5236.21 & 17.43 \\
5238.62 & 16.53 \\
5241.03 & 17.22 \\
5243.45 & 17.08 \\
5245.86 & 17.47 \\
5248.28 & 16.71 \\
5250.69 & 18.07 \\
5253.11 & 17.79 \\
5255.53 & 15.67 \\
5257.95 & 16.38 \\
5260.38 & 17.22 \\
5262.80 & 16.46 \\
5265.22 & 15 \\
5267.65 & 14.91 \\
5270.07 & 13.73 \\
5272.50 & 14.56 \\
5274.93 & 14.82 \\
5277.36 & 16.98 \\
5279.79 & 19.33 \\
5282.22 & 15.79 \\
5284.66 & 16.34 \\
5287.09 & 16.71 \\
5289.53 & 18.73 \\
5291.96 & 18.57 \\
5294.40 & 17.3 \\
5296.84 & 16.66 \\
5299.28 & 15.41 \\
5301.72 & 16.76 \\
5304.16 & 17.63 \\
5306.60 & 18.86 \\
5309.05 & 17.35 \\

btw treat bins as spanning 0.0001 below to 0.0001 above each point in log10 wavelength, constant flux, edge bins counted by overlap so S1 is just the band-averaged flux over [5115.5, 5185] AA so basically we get 15.3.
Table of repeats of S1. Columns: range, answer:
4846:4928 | 16.4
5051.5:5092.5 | 16.6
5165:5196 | 13.8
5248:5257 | 17.1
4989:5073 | 16.6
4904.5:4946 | 16.3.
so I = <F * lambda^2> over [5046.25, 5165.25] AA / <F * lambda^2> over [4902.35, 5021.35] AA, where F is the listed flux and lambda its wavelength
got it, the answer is 1.1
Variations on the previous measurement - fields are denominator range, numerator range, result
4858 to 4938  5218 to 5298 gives 1.16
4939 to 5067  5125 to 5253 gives 1.01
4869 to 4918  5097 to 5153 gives 1.05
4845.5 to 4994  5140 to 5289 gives 1.07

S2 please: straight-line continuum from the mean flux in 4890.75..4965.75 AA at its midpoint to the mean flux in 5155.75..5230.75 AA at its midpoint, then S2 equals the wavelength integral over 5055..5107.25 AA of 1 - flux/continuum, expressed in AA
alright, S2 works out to -2.9 AA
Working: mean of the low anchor 16.7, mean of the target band 16.6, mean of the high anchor 15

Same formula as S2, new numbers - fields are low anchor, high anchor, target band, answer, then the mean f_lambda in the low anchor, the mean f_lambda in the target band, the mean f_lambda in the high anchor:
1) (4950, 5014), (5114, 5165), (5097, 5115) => 0.2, 16.7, 16.2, 16.3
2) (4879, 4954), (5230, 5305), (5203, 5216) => 1.1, 16.7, 15.2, 16.5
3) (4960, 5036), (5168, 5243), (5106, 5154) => -1.9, 16.6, 16.3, 15.1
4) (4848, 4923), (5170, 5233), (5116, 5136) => -1.0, 16.3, 16.1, 15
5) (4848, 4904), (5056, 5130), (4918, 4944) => 0.7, 16.2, 15.8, 16.5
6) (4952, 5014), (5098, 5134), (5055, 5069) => -0.3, 16.7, 16.7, 16.1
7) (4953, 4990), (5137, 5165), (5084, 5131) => 0.1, 16.5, 16.4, 16.4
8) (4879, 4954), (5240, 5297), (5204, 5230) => 1.7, 16.7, 15.5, 16.6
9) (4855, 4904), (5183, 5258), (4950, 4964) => -0.6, 16.2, 16.8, 15.9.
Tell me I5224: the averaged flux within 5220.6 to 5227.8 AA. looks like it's 16.4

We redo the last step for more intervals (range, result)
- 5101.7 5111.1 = 16.3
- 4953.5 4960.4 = 16.2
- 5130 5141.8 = 16.4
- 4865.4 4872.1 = 16.6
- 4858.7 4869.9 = 14.5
